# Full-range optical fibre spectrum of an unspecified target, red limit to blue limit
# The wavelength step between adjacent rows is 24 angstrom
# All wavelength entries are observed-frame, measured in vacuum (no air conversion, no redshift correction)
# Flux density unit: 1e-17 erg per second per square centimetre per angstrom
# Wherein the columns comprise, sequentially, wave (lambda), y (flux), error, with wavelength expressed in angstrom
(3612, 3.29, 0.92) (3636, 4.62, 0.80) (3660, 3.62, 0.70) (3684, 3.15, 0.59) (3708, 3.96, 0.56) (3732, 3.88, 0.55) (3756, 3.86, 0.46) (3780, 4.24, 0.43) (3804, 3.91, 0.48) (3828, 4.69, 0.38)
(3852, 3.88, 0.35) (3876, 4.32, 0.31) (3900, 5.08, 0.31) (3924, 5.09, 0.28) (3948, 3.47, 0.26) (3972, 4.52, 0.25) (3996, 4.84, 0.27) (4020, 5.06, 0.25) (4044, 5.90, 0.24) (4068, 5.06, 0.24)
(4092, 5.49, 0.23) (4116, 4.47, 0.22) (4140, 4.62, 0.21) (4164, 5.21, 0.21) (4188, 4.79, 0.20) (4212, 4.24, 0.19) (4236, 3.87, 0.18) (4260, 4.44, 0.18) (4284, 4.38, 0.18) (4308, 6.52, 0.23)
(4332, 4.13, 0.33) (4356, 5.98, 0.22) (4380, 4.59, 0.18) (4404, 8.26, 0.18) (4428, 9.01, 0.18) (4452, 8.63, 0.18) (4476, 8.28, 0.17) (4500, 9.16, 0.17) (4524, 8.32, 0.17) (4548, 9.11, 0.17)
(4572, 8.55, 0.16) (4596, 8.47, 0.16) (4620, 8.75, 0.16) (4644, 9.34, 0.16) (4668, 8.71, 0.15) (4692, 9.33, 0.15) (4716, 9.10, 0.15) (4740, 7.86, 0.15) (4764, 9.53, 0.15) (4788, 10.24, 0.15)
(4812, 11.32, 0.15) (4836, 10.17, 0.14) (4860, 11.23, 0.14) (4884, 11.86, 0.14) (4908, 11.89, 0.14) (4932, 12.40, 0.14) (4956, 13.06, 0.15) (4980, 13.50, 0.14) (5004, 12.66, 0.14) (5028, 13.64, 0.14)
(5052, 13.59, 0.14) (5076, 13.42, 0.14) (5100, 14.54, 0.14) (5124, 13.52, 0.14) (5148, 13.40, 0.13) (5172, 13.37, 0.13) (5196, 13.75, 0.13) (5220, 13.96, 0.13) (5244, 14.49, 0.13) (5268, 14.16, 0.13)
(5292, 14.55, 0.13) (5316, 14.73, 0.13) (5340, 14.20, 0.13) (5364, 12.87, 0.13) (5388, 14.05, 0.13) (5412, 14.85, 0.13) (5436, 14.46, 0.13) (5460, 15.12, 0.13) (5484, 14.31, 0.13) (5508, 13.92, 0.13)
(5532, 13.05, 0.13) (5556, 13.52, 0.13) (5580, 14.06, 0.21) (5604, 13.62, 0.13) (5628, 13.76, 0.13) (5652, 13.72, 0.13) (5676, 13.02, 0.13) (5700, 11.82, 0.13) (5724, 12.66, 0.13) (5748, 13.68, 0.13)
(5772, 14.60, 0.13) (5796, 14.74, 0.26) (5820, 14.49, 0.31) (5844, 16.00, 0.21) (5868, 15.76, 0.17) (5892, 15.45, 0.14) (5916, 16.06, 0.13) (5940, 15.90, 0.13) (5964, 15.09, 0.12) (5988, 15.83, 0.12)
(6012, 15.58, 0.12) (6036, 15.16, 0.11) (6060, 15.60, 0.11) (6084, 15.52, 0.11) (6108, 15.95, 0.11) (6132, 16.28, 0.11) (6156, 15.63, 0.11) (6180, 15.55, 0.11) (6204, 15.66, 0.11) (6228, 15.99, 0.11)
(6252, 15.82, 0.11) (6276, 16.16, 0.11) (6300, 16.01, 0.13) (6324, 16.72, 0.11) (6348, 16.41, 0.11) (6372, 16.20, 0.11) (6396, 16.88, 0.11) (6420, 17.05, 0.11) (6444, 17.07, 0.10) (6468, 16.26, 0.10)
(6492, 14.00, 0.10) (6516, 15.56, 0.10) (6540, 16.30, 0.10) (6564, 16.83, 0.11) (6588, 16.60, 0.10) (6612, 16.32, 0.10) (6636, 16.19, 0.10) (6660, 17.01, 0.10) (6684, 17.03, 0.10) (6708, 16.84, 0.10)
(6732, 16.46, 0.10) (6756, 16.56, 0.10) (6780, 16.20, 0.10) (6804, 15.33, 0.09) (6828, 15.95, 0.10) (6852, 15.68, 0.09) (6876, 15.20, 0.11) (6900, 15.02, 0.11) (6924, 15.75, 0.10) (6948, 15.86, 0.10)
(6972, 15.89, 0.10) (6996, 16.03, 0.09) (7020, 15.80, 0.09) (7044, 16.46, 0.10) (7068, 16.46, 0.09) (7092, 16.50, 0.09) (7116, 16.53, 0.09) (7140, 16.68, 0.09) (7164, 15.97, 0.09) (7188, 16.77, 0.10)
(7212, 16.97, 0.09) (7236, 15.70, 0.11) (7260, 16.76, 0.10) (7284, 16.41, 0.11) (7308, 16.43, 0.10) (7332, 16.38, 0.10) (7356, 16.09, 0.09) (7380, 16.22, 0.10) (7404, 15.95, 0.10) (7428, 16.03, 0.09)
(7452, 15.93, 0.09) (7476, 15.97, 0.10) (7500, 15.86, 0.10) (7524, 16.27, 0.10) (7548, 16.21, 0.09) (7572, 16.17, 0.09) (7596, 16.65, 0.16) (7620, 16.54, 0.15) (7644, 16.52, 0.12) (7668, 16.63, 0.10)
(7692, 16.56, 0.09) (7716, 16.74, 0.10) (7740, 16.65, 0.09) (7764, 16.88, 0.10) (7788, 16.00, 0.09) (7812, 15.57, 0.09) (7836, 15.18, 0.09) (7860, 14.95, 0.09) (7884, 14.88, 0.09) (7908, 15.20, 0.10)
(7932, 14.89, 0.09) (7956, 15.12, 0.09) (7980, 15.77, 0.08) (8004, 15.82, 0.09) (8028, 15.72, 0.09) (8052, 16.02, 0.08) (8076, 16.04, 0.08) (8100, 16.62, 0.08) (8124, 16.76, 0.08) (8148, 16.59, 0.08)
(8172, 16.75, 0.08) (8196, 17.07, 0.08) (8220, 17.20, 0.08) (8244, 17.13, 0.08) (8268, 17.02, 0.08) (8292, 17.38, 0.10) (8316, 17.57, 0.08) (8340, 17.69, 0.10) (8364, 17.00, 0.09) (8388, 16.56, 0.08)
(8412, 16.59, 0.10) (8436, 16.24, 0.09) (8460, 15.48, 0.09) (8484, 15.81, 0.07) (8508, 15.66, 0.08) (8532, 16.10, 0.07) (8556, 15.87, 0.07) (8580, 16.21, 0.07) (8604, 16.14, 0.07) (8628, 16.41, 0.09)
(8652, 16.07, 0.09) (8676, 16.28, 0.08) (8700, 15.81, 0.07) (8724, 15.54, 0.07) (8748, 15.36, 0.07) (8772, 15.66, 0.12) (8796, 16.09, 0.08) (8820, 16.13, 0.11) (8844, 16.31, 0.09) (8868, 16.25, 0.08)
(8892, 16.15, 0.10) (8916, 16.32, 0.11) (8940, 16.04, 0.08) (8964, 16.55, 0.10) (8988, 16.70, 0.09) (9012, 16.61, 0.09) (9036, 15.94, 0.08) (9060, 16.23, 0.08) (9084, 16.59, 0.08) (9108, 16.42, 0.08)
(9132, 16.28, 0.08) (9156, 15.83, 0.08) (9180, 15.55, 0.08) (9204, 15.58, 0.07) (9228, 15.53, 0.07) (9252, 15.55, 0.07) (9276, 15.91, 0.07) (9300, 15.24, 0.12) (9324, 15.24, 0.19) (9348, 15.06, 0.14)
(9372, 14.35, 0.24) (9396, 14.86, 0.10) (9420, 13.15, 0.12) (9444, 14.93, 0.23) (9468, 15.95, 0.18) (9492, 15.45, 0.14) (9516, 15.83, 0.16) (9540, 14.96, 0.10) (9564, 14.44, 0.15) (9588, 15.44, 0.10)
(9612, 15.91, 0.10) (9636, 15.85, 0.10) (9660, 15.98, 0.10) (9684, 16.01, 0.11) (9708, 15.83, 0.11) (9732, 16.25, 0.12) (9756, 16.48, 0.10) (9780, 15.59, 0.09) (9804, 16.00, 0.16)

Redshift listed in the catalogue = 0.103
